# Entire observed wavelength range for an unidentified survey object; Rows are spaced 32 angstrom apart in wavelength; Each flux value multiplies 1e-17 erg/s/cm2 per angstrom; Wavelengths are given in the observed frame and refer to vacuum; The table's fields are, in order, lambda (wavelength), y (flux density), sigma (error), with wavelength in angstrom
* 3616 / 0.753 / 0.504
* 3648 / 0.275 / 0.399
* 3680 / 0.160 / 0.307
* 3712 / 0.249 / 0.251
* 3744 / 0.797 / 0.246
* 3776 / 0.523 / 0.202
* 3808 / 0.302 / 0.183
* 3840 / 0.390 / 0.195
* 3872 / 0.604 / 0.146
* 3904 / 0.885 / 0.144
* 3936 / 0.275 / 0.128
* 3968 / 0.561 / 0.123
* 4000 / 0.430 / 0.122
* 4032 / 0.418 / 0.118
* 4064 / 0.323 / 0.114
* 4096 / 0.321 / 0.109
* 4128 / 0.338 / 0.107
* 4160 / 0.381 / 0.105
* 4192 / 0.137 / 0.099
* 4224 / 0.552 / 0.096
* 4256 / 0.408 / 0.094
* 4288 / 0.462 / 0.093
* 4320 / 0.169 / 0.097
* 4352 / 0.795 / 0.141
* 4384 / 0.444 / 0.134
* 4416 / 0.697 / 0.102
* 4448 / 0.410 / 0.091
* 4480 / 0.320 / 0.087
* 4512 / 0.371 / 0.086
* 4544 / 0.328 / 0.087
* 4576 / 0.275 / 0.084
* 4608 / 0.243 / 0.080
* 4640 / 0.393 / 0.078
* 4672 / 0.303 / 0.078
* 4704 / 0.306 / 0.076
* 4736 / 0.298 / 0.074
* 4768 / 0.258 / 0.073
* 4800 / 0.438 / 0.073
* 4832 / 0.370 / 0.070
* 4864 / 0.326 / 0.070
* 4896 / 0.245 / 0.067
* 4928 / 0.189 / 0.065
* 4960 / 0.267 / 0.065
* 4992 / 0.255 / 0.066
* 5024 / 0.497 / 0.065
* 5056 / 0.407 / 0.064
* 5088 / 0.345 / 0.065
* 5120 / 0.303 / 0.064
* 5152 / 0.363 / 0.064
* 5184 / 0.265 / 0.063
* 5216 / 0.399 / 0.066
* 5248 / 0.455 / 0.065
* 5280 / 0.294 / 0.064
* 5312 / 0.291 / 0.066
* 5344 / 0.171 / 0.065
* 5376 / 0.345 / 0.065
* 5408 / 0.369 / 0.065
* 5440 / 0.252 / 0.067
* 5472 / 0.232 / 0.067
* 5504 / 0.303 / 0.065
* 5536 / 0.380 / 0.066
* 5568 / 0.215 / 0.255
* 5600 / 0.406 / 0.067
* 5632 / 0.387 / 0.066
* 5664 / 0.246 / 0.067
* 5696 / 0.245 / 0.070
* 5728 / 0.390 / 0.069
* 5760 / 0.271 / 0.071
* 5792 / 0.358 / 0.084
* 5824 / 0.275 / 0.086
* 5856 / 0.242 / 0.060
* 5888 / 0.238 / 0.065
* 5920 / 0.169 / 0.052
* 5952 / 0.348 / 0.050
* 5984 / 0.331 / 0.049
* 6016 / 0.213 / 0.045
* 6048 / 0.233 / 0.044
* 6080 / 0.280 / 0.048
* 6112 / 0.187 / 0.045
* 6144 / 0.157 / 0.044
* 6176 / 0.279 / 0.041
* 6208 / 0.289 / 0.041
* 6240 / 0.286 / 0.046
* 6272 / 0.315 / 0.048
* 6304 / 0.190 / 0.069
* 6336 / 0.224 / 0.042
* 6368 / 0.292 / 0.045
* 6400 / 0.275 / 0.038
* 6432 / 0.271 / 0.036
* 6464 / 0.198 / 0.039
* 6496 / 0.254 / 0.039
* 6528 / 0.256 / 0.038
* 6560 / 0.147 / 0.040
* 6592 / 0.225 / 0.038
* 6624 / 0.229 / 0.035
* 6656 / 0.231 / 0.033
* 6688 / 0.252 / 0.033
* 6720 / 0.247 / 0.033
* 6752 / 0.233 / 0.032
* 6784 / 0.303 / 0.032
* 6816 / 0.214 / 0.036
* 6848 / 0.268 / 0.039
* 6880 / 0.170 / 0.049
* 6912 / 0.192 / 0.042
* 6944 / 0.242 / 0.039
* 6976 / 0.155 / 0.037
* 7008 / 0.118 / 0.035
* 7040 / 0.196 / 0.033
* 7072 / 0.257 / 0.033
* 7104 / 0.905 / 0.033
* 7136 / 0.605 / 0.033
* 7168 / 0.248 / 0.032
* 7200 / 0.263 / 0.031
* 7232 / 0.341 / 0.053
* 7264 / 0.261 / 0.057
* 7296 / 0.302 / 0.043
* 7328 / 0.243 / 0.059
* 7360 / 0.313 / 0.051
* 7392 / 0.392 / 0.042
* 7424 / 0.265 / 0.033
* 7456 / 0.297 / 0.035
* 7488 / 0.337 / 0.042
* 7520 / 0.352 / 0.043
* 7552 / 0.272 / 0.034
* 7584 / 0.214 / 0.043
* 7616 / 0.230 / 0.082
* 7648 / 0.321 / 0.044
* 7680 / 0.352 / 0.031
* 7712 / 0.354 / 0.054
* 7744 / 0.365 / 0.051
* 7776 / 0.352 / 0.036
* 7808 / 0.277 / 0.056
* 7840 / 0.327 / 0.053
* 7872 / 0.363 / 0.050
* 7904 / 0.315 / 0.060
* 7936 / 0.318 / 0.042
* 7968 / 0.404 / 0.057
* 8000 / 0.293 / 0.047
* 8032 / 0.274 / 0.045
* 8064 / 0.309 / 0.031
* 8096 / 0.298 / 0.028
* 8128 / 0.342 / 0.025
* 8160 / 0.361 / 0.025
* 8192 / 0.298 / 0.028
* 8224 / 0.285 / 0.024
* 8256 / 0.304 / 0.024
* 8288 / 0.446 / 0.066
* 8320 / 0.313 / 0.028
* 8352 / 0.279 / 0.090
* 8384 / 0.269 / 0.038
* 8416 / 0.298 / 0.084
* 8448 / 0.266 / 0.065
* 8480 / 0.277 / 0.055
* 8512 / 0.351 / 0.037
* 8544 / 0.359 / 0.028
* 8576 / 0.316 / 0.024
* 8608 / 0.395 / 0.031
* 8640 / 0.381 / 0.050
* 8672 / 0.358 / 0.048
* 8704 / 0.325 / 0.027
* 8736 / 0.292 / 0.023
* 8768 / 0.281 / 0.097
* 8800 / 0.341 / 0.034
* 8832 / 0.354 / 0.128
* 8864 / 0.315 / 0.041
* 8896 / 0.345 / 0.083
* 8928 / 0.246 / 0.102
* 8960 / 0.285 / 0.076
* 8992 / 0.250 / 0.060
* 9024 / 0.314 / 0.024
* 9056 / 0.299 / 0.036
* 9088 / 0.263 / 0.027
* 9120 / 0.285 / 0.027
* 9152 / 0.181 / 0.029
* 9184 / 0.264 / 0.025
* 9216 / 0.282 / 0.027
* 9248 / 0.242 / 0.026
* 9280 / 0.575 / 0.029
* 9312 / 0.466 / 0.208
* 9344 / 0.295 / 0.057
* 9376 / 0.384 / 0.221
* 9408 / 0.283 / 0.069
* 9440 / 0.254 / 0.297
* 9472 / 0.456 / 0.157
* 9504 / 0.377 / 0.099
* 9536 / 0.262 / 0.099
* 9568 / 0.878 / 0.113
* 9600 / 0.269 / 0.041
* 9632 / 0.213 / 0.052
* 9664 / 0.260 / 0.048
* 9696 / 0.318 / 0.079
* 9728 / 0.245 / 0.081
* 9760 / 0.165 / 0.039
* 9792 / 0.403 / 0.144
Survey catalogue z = 0.909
